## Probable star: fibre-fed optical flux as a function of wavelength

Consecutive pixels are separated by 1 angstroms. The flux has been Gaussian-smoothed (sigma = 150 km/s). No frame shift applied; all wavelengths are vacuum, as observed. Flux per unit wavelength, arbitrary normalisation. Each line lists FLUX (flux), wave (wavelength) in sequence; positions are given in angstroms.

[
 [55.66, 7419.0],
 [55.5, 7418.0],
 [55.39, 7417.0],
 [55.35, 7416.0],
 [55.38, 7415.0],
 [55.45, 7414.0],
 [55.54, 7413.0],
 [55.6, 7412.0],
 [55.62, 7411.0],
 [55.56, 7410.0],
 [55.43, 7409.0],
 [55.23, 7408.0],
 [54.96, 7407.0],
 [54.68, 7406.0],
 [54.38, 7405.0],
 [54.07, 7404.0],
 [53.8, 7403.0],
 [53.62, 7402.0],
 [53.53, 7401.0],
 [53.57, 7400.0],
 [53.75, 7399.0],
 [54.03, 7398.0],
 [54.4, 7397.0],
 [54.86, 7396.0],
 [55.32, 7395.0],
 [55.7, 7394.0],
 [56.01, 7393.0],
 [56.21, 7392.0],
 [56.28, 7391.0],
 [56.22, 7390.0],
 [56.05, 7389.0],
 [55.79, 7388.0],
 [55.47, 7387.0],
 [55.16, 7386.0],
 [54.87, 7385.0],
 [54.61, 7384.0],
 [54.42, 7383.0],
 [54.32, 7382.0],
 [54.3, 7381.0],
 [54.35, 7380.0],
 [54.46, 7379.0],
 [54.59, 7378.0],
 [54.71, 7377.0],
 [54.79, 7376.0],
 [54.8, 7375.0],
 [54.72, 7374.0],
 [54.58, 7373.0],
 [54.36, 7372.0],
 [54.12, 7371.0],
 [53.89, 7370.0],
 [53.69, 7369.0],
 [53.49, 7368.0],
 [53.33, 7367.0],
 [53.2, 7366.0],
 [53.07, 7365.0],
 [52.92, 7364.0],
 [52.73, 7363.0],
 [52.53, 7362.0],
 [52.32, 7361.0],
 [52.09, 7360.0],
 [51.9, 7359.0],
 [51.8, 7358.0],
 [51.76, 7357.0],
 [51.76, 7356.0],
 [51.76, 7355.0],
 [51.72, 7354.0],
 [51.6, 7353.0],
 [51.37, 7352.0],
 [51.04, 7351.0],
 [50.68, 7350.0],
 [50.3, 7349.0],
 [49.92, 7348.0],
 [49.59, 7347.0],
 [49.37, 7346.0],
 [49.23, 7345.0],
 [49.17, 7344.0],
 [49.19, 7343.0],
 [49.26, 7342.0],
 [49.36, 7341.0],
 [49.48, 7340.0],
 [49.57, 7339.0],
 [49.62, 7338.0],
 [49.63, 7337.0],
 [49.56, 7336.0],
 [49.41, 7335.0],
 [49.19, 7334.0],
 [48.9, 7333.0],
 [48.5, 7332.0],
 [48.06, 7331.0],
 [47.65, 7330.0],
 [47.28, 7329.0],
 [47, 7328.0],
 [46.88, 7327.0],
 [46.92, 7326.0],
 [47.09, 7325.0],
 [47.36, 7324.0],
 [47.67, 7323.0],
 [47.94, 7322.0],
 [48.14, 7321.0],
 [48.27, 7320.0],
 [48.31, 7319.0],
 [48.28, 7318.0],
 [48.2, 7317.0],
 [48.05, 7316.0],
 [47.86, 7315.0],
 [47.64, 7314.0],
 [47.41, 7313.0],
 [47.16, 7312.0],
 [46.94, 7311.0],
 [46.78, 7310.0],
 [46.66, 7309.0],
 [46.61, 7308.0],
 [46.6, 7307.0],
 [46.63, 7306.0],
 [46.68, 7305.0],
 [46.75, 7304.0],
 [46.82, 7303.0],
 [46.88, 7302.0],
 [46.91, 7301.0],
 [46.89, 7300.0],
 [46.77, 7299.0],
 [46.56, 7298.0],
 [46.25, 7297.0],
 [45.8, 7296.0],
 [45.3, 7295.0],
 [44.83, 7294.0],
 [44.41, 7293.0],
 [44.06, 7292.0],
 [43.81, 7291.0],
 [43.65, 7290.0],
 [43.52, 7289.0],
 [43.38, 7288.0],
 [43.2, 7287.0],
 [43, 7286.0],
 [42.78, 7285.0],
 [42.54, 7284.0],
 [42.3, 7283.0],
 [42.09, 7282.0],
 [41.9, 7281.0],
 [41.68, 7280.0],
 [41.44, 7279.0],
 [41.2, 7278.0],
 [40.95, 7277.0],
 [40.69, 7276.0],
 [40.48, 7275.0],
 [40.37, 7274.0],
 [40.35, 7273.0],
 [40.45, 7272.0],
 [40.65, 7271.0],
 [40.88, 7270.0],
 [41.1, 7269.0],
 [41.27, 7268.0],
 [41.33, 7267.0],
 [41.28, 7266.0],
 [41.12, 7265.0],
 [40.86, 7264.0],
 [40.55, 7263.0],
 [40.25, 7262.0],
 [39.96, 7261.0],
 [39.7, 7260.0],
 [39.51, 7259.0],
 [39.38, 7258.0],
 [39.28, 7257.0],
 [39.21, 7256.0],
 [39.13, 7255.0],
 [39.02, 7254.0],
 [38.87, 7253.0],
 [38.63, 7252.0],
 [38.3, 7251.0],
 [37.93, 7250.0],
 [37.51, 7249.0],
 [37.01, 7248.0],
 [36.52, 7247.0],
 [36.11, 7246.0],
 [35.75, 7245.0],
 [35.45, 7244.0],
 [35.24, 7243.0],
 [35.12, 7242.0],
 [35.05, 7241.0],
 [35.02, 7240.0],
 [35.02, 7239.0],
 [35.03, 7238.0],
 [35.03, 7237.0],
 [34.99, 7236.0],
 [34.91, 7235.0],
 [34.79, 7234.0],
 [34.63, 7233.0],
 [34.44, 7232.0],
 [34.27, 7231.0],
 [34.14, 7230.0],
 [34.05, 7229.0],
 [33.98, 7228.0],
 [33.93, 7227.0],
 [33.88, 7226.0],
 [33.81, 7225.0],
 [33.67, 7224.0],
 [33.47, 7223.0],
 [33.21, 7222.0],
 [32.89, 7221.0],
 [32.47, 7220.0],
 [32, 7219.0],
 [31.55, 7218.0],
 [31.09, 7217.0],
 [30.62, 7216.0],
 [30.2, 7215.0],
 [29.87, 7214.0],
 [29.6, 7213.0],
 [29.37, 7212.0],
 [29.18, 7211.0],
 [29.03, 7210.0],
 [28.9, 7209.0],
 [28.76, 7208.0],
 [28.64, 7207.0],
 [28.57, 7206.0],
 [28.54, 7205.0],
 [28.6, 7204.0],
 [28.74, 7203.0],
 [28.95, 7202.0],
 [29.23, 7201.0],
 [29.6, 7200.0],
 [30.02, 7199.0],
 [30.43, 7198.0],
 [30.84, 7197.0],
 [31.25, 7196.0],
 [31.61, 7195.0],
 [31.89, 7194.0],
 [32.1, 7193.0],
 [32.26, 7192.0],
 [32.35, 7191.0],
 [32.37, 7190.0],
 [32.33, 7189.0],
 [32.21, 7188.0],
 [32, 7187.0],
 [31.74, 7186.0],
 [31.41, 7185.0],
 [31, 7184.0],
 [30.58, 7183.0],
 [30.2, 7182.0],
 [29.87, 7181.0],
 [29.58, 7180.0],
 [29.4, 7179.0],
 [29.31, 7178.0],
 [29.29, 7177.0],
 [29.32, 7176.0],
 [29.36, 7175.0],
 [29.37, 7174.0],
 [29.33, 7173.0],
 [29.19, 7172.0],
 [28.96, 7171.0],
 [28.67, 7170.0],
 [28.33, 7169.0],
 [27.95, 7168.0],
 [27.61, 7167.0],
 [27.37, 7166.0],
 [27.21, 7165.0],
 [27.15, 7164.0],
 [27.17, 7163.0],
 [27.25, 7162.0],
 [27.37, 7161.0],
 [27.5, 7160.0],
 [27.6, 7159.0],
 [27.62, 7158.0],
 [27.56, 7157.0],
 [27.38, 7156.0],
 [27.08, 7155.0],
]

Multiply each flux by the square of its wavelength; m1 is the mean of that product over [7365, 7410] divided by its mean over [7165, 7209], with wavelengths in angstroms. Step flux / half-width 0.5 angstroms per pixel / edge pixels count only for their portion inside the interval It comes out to 1.9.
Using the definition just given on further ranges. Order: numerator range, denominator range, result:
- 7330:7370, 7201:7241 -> 1.64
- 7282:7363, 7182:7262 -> 1.47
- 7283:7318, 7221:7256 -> 1.31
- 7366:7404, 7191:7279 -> 1.62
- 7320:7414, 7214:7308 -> 1.37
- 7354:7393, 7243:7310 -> 1.32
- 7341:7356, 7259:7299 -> 1.21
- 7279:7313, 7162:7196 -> 1.55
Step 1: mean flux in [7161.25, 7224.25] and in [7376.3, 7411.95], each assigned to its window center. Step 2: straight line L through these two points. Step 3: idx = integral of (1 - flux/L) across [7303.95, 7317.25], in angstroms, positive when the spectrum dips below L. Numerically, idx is -0.8 angstroms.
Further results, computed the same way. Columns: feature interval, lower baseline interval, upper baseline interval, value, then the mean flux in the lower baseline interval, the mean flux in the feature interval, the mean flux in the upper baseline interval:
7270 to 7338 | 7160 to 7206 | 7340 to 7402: -1.2 angstroms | 29.7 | 45.6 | 53.2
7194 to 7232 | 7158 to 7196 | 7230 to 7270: 2.8 angstroms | 29.7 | 31.1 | 37.7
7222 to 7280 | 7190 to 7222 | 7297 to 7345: -0.7 angstroms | 30.4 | 37.7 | 47.8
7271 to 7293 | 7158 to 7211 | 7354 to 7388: 0.0 angstroms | 29.6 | 42.1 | 53.7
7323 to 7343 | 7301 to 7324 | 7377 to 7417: 0.3 angstroms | 47.4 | 48.5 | 54.9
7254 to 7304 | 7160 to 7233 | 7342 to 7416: -1.7 angstroms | 30.5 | 42.4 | 53.6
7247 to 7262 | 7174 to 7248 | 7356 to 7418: -0.5 angstroms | 31.9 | 38.8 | 54.4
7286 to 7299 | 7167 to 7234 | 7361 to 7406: -0.6 angstroms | 30.9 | 44.6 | 54.4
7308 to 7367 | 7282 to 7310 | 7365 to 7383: 0.6 angstroms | 45.1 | 49.4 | 54.2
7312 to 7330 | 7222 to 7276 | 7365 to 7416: -0.6 angstroms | 37.4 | 47.7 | 54.7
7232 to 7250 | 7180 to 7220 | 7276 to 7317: 0.6 angstroms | 30.5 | 35.5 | 45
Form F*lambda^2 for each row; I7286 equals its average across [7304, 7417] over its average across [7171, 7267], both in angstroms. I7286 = 1.61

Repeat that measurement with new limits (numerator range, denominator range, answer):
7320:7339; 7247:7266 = 1.25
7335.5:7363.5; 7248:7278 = 1.30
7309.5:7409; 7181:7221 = 1.77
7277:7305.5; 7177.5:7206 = 1.49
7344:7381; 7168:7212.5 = 1.83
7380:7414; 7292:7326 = 1.20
